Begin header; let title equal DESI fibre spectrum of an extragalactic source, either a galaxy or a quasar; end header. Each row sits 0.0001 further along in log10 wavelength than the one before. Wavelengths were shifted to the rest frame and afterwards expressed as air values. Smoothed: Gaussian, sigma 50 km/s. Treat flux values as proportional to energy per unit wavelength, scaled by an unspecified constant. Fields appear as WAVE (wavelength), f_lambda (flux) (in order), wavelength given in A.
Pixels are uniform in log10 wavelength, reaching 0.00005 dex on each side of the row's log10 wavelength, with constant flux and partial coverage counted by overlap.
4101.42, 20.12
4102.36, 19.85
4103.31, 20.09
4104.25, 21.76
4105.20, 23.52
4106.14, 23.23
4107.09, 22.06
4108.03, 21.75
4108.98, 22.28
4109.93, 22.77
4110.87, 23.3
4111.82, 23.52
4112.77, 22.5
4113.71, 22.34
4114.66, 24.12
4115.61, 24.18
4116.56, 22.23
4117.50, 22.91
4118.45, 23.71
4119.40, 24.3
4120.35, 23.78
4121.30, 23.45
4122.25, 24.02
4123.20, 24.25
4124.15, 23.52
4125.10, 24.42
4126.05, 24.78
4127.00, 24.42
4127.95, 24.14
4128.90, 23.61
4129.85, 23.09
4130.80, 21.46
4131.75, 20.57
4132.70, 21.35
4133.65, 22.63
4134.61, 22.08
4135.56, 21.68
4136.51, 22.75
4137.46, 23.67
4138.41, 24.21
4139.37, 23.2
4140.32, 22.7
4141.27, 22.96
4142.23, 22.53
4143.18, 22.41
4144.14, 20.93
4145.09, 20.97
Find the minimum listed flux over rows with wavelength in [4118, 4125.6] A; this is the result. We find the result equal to 23.45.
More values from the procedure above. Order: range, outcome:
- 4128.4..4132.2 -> 20.57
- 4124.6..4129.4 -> 23.61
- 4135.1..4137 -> 21.68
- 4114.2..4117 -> 22.23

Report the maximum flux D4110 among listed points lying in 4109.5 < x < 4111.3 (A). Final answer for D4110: 23.3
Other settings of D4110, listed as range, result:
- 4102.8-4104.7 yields 21.76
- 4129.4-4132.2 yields 23.09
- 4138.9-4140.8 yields 23.2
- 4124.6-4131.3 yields 24.78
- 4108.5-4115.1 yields 24.12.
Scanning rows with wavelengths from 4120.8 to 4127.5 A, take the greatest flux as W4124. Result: 24.78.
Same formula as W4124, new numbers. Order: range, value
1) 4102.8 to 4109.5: 23.52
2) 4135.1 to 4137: 22.75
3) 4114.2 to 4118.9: 24.18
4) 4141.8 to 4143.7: 22.53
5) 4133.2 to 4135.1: 22.63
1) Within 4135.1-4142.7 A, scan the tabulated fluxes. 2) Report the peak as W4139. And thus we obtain 24.21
